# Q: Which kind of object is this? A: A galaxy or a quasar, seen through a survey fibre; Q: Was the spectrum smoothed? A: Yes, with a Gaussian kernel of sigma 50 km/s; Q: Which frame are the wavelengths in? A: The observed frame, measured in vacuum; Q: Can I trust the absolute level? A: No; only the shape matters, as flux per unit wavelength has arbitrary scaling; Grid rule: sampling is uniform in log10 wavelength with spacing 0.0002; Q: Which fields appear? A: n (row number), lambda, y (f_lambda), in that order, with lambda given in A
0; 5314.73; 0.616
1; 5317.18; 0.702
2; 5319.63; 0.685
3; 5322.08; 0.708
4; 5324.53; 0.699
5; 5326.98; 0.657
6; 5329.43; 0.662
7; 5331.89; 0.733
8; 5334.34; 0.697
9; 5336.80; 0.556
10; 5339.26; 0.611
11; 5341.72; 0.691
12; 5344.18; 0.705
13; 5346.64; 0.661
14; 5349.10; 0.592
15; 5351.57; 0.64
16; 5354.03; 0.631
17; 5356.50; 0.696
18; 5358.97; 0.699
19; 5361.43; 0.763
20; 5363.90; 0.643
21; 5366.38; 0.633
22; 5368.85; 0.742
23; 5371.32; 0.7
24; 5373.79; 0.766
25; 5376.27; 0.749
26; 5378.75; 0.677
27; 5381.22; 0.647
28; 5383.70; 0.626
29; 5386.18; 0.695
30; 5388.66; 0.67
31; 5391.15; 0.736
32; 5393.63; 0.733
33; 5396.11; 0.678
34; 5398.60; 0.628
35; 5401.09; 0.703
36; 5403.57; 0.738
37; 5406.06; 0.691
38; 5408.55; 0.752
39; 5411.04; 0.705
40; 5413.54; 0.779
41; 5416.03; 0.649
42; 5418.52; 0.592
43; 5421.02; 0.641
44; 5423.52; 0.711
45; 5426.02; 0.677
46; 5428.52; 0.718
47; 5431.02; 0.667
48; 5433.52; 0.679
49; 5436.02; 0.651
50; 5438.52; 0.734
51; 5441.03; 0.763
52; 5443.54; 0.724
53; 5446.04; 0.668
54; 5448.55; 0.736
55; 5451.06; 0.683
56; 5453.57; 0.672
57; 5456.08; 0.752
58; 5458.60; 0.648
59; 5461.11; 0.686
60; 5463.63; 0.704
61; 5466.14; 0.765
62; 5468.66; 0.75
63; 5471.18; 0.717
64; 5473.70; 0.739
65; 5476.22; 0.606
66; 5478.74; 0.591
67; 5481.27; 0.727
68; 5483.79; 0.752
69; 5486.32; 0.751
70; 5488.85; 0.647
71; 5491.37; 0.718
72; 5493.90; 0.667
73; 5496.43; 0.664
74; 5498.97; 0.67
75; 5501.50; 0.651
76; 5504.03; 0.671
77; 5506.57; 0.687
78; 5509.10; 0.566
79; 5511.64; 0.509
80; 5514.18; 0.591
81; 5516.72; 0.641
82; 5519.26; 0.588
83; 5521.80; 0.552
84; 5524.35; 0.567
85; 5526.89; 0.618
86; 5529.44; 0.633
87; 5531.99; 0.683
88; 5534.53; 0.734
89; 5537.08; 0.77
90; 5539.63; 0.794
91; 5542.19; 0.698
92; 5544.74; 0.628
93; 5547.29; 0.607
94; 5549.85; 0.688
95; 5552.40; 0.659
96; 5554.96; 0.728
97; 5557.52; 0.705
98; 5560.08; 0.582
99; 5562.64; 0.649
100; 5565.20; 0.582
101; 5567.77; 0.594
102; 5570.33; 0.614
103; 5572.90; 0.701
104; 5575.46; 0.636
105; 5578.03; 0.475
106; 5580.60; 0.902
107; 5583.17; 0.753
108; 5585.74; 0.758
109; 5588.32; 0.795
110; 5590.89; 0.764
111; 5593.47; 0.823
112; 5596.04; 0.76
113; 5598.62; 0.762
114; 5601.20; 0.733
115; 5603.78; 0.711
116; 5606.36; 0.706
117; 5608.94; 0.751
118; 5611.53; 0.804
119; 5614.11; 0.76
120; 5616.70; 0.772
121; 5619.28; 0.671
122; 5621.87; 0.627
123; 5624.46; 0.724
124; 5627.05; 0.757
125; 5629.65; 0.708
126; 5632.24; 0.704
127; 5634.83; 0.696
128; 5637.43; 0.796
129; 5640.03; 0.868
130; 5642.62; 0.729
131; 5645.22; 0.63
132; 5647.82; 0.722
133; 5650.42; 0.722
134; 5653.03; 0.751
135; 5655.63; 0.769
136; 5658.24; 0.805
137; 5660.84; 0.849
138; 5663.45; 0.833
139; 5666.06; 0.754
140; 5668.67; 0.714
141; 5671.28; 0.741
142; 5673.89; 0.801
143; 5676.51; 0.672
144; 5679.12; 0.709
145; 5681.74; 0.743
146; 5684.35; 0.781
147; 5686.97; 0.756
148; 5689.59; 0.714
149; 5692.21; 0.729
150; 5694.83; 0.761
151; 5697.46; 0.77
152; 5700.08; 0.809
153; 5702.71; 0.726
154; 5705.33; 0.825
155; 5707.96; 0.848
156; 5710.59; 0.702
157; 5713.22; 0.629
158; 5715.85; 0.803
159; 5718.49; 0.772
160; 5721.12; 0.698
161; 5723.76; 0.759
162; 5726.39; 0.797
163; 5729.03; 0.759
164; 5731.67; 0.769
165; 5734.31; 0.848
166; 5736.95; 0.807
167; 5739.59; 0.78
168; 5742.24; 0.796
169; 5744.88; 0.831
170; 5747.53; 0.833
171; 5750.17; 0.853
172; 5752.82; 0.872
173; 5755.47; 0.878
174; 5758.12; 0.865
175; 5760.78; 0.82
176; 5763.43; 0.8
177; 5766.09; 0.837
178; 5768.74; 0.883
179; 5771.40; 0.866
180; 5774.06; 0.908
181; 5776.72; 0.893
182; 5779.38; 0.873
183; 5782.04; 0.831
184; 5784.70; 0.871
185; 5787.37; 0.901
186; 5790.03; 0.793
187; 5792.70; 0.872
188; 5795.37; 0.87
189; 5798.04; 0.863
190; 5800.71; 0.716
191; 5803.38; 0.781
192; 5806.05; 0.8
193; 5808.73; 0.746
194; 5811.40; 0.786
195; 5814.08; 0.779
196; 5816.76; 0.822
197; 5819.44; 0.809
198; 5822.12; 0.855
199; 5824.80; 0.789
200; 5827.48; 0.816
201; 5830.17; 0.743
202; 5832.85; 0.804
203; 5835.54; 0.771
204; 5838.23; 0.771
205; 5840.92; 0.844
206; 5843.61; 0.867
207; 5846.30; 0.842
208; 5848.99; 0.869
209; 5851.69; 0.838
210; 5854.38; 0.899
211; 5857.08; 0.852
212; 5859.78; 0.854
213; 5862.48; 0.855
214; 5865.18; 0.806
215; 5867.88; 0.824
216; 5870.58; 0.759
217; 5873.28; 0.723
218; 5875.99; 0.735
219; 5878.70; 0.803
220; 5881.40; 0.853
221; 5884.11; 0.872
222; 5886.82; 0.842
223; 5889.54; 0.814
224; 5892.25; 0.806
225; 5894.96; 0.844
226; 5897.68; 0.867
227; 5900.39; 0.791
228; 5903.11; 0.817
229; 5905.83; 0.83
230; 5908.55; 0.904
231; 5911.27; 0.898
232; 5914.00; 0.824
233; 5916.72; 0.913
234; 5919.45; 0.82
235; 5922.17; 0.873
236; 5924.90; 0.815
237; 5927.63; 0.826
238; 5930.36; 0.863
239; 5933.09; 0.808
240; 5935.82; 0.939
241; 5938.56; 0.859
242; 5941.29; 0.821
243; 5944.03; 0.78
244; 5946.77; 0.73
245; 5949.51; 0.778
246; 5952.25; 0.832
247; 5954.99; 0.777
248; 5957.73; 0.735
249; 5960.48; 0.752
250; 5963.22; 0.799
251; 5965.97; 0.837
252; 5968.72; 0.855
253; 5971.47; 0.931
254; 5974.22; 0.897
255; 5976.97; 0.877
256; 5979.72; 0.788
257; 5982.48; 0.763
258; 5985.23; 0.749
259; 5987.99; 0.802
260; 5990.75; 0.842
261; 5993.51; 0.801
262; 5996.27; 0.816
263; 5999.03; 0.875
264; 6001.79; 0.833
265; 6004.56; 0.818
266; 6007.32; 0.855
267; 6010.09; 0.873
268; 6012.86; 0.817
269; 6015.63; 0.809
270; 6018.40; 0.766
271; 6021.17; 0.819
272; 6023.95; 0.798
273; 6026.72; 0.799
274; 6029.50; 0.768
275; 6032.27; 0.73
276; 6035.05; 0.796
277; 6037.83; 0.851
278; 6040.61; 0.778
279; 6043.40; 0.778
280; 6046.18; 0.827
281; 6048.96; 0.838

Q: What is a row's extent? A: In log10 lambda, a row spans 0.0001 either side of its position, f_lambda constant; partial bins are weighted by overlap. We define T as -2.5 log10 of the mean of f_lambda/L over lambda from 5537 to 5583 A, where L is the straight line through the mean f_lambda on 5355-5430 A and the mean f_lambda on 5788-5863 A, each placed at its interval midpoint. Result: 0.12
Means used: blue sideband 0.694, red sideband 0.818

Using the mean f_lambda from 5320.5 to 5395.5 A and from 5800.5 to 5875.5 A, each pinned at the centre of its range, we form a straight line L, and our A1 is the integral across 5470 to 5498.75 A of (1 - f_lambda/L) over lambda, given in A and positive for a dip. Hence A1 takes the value 1.1 A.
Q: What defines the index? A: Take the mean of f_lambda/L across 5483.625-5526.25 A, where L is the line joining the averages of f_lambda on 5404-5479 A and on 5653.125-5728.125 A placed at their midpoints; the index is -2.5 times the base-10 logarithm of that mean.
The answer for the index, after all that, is 0.12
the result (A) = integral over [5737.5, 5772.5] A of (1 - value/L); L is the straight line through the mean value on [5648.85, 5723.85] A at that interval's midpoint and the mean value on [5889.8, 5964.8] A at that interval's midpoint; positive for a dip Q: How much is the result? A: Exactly -2.8 A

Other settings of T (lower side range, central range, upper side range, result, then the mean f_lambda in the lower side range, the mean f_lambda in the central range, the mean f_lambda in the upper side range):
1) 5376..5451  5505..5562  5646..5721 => 0.12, 0.693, 0.647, 0.756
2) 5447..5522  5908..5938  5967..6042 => -0.09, 0.672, 0.861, 0.819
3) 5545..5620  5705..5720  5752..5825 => 0.04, 0.704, 0.758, 0.835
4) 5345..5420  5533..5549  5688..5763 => 0.04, 0.687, 0.704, 0.788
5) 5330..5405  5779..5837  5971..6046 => -0.05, 0.681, 0.812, 0.815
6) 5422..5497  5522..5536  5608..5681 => 0.12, 0.699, 0.641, 0.744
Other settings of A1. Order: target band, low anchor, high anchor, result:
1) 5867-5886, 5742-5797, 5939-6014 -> 0.9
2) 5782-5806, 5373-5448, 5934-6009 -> -1.6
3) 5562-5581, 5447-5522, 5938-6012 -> 1.8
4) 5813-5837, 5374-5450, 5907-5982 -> 0.1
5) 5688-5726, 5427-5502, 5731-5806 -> 2.6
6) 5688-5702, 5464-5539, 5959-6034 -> -0.6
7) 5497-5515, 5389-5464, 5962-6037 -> 2.3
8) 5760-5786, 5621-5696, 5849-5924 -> -2.3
